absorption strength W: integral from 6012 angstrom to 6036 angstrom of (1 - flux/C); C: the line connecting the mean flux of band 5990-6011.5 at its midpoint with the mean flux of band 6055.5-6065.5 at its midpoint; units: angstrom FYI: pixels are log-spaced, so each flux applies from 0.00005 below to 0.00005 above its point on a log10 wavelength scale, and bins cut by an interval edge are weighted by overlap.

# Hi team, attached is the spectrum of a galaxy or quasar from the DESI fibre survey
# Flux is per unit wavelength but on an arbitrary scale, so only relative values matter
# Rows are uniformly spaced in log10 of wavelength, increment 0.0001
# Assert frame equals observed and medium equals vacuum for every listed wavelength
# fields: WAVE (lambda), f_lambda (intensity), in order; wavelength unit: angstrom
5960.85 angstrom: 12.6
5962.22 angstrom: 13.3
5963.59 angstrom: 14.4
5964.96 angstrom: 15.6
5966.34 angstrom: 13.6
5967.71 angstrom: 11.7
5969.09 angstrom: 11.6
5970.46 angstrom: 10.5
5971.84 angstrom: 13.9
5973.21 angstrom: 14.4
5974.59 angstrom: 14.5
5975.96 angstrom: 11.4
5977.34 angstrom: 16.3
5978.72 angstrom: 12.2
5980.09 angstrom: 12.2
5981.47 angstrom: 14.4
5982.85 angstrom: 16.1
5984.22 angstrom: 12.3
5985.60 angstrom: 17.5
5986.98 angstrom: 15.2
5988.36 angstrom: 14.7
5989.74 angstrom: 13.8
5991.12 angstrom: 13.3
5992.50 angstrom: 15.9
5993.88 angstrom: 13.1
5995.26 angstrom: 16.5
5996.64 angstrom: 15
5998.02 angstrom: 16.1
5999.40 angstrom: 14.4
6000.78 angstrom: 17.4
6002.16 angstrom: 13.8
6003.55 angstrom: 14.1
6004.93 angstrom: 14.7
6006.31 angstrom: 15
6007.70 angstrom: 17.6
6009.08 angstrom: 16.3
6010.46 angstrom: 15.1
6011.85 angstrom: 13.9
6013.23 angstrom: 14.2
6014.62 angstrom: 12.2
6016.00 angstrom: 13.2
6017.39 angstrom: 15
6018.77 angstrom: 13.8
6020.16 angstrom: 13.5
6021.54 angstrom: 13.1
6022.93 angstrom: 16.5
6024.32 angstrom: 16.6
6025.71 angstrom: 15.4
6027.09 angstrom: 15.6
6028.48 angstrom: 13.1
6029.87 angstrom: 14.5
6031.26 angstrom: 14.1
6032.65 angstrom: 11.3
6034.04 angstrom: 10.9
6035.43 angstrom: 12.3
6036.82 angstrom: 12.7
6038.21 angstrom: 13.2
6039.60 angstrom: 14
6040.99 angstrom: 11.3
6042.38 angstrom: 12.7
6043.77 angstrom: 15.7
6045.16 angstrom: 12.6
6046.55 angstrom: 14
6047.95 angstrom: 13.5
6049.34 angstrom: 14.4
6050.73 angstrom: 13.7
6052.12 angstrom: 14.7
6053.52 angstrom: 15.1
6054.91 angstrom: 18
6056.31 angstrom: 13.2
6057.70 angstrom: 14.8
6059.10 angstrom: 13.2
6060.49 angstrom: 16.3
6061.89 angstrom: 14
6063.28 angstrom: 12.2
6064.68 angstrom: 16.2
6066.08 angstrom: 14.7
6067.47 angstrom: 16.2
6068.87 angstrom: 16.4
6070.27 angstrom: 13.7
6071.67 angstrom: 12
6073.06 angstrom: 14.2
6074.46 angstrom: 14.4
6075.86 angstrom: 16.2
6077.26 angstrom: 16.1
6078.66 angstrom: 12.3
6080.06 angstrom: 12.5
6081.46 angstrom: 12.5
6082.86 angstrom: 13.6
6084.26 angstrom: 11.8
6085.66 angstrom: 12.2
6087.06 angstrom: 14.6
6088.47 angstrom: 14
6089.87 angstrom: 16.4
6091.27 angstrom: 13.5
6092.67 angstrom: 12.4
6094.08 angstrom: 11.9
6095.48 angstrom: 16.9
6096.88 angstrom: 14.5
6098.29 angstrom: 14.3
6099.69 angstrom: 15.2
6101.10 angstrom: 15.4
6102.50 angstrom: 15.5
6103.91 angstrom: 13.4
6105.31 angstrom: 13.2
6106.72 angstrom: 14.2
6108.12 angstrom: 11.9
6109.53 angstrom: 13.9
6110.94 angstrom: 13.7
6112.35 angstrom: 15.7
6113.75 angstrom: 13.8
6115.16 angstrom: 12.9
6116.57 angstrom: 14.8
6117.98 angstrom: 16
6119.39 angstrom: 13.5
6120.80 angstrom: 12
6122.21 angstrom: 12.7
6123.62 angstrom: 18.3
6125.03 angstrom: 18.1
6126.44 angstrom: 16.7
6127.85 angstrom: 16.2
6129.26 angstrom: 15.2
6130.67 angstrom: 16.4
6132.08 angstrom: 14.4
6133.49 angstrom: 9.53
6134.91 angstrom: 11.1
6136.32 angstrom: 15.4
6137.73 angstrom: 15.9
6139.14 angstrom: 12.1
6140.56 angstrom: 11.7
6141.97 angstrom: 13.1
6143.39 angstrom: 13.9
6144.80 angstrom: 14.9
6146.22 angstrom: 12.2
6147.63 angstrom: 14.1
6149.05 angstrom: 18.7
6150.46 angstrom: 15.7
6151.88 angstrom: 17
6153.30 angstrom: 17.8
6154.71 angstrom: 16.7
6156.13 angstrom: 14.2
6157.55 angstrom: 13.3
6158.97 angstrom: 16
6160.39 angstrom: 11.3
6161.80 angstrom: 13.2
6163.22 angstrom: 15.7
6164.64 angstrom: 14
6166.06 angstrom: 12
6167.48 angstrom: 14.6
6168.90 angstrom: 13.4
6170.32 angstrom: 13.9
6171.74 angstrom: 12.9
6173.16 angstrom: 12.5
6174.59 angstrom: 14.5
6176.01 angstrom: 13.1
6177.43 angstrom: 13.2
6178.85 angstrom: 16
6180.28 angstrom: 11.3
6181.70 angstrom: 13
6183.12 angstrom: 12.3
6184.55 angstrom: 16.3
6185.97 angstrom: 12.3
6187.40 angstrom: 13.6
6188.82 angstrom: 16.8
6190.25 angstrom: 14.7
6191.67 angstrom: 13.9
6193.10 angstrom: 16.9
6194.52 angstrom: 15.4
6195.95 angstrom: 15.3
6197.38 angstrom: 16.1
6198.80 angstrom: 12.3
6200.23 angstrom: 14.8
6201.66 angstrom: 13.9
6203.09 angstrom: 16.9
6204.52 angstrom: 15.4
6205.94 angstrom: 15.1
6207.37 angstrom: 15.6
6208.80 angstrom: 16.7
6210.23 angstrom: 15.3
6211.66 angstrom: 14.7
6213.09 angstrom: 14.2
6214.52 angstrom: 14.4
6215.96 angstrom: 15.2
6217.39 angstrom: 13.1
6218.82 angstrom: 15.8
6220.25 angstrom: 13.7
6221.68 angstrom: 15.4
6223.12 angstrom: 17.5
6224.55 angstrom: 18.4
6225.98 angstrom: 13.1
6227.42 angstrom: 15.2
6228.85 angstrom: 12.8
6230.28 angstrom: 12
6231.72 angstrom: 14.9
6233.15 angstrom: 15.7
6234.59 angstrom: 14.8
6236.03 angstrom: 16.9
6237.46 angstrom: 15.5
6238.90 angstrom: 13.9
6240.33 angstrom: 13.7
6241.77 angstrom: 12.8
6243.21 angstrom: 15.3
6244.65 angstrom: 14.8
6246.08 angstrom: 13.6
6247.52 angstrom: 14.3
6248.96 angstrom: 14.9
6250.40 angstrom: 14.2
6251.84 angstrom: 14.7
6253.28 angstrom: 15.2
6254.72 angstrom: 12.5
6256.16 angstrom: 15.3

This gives 1.6 angstrom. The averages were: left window 15.2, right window 14.3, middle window 13.8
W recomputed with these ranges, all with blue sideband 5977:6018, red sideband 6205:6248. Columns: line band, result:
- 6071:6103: 1.6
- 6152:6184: 1.9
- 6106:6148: 1.8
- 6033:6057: 1.8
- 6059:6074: 0.2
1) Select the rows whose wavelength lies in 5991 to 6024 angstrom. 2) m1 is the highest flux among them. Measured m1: 17.6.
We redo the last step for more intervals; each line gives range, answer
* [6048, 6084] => 18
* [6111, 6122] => 16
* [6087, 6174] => 18.7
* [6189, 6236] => 18.4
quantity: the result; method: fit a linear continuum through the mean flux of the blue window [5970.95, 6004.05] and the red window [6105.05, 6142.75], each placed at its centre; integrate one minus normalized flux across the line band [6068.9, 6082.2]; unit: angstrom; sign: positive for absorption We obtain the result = 0.36 angstrom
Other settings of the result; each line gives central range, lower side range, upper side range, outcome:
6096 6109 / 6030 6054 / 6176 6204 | -0.41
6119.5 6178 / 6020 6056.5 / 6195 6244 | 0.76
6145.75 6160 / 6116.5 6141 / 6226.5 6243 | -1.07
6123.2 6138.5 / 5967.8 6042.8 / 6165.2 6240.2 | -0.79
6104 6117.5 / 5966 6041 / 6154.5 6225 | 0.50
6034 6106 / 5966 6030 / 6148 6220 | 2.10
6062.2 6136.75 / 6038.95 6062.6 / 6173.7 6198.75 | 0.02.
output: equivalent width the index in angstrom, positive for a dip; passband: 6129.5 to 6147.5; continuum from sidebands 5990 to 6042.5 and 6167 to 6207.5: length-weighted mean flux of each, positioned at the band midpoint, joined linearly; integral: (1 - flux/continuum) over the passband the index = 1.1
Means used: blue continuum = 14.3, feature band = 13.5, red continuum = 14.3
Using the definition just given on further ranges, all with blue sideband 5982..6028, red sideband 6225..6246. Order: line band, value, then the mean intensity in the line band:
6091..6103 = 0.2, 14.4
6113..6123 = 0.6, 13.7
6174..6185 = 0.7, 13.6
